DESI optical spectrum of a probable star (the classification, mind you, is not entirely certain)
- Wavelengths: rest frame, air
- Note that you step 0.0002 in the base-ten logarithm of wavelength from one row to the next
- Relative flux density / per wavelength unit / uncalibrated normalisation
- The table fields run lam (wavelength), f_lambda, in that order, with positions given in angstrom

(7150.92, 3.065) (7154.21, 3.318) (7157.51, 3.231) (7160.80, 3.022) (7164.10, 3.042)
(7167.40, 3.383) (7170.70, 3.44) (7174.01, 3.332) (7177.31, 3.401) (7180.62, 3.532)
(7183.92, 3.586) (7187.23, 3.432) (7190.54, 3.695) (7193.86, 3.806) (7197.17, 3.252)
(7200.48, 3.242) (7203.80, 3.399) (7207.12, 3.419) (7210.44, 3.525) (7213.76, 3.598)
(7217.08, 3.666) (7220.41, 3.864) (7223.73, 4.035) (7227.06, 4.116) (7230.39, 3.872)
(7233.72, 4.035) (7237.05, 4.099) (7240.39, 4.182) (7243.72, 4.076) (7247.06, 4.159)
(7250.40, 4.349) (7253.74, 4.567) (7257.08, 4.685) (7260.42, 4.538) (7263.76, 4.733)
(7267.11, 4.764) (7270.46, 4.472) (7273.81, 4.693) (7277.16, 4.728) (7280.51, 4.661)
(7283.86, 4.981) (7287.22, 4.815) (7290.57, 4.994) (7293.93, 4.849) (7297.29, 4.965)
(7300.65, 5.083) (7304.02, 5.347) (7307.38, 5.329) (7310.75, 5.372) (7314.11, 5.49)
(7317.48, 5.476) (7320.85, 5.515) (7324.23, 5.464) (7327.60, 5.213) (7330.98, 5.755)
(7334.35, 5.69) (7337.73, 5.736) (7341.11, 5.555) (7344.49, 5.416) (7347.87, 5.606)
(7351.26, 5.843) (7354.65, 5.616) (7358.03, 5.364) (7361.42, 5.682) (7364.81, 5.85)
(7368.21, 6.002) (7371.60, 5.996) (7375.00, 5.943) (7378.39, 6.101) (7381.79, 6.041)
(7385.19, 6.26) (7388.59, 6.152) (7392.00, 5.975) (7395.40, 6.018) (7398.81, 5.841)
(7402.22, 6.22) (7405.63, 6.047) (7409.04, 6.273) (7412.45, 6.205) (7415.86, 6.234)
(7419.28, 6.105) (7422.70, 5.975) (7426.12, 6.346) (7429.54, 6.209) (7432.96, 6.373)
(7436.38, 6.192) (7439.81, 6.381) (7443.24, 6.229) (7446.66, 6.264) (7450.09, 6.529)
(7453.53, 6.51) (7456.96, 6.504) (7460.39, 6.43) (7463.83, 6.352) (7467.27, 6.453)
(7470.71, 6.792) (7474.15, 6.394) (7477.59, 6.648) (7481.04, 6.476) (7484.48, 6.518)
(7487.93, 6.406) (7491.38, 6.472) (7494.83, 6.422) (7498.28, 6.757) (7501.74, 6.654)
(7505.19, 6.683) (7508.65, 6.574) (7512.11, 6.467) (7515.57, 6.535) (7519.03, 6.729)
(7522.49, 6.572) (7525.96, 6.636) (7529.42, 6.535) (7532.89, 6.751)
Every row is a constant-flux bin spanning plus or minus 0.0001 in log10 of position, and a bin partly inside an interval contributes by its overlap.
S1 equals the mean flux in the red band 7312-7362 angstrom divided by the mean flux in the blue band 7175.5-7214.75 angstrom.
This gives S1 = 1.59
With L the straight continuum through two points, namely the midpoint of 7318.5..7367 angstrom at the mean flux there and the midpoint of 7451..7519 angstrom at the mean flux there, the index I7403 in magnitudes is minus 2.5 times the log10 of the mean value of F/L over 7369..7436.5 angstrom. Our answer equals -0.02 mag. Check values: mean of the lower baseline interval 5.59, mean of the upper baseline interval 6.53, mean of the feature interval 6.12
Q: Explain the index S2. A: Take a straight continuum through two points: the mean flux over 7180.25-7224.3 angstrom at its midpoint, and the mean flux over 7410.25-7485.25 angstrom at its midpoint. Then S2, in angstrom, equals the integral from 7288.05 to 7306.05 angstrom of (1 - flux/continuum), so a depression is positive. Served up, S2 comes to -1.5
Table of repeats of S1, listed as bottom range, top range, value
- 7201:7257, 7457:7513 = 1.66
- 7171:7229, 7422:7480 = 1.79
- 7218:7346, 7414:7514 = 1.33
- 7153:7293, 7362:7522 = 1.60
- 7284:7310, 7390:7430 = 1.21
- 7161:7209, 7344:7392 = 1.72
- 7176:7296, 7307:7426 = 1.42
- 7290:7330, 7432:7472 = 1.22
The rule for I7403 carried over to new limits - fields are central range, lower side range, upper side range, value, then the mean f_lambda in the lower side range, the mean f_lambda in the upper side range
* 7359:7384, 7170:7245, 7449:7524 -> -0.110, 3.68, 6.54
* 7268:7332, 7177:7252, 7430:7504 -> -0.095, 3.76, 6.46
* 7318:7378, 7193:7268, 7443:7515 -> -0.097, 3.99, 6.51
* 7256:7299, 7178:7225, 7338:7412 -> -0.041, 3.57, 5.9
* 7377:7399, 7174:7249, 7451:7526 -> -0.103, 3.72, 6.54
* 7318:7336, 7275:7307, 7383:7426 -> -0.041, 4.95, 6.12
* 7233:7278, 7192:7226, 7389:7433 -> -0.065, 3.59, 6.13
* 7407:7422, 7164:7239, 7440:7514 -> -0.062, 3.61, 6.5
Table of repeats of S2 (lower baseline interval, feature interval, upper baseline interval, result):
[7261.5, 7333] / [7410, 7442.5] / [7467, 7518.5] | -0.92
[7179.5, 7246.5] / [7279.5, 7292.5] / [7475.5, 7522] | -1.22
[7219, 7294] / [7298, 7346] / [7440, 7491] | -3.56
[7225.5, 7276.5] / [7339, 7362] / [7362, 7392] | 0.38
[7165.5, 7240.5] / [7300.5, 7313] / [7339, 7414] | -0.81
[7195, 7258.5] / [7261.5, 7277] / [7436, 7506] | -1.13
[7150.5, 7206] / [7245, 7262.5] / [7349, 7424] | -0.56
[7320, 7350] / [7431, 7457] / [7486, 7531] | -0.71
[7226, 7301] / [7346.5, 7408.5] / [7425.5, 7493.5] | -3.24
